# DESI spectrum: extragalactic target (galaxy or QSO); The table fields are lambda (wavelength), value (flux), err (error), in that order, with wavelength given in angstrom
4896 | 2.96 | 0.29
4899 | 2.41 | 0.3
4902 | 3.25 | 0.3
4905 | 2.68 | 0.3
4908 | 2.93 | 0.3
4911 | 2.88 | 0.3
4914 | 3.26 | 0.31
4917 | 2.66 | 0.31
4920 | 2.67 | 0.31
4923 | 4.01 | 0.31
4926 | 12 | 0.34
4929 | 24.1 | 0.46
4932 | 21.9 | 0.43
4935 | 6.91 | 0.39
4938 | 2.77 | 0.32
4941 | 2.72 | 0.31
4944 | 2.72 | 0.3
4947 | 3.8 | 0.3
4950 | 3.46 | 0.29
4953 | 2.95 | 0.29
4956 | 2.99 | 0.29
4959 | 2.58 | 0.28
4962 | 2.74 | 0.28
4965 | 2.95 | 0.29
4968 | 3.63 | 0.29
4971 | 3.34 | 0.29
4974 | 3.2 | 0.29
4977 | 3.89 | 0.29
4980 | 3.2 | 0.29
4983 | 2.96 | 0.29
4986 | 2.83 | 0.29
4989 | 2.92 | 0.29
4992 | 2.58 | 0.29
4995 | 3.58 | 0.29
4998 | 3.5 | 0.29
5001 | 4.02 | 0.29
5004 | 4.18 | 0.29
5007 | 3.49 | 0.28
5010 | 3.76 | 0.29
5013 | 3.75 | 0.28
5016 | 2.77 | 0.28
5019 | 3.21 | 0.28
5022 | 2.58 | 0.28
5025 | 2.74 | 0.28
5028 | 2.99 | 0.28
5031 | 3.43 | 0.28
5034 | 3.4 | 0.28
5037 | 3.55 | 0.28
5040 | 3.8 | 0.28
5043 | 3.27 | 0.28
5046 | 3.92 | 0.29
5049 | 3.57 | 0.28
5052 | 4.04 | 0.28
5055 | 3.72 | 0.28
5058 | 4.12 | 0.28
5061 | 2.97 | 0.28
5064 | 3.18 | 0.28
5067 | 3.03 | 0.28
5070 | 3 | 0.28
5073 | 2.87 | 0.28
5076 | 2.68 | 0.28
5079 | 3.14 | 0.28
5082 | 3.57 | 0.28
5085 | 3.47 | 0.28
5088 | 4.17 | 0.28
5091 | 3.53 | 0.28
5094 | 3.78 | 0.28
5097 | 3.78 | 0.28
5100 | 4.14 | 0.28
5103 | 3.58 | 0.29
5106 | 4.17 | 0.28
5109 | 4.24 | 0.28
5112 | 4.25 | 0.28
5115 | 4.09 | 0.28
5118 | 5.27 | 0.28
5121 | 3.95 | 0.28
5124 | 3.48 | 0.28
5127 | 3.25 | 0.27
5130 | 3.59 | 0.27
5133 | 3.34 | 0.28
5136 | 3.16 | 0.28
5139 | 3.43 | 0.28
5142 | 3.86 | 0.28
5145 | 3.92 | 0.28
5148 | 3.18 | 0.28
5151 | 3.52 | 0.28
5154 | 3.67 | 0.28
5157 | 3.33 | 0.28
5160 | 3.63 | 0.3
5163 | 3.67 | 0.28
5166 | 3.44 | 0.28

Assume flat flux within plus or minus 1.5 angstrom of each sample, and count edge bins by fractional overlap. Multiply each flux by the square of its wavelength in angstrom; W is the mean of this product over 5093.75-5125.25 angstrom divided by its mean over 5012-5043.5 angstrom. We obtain 1.31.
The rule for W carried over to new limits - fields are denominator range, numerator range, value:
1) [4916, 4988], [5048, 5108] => 0.70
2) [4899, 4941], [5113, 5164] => 0.59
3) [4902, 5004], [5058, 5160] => 0.82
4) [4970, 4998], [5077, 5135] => 1.26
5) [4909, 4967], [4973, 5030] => 0.58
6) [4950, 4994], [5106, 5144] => 1.33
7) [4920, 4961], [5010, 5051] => 0.50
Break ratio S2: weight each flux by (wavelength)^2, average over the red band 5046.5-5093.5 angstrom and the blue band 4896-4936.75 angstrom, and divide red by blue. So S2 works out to 0.5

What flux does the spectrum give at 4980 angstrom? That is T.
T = 3.2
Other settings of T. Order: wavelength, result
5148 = 3.18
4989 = 2.92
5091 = 3.53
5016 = 2.77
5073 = 2.87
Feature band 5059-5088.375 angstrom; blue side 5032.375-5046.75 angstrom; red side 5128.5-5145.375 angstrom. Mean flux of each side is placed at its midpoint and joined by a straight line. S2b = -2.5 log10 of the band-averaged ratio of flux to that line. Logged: 0.12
